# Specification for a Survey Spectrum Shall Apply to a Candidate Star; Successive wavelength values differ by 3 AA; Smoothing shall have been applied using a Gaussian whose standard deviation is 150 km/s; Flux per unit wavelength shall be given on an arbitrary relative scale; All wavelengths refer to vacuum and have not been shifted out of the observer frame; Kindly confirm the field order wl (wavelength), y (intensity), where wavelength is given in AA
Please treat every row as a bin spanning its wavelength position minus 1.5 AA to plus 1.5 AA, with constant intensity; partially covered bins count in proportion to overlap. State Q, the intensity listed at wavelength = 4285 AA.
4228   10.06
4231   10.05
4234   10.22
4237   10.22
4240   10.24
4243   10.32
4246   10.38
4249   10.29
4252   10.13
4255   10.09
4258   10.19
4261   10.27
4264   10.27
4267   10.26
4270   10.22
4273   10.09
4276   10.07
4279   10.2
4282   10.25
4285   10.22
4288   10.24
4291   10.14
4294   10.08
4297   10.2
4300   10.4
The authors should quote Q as 10.22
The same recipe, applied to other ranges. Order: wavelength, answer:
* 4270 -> 10.22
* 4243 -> 10.32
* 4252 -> 10.13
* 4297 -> 10.2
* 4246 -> 10.38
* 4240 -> 10.24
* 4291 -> 10.14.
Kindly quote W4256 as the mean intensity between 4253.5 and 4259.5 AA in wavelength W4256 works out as 10.1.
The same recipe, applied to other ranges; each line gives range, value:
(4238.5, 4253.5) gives 10.3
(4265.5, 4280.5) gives 10.2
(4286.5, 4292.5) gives 10.2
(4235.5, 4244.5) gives 10.3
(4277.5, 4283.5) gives 10.2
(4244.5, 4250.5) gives 10.3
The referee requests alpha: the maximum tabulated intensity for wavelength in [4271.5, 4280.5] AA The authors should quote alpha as 10.2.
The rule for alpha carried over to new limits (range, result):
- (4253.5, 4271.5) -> 10.27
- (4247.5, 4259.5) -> 10.29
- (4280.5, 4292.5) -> 10.25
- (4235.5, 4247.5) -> 10.38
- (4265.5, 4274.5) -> 10.26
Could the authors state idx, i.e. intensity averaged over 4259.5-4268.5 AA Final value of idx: 10.3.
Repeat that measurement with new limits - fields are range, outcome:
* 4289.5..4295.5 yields 10.1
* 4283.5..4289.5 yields 10.2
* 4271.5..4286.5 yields 10.2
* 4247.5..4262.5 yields 10.2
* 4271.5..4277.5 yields 10.1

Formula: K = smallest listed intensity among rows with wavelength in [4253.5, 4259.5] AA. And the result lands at 10.09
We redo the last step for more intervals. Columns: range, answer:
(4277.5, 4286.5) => 10.2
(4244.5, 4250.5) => 10.29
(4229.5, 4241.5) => 10.05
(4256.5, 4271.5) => 10.19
